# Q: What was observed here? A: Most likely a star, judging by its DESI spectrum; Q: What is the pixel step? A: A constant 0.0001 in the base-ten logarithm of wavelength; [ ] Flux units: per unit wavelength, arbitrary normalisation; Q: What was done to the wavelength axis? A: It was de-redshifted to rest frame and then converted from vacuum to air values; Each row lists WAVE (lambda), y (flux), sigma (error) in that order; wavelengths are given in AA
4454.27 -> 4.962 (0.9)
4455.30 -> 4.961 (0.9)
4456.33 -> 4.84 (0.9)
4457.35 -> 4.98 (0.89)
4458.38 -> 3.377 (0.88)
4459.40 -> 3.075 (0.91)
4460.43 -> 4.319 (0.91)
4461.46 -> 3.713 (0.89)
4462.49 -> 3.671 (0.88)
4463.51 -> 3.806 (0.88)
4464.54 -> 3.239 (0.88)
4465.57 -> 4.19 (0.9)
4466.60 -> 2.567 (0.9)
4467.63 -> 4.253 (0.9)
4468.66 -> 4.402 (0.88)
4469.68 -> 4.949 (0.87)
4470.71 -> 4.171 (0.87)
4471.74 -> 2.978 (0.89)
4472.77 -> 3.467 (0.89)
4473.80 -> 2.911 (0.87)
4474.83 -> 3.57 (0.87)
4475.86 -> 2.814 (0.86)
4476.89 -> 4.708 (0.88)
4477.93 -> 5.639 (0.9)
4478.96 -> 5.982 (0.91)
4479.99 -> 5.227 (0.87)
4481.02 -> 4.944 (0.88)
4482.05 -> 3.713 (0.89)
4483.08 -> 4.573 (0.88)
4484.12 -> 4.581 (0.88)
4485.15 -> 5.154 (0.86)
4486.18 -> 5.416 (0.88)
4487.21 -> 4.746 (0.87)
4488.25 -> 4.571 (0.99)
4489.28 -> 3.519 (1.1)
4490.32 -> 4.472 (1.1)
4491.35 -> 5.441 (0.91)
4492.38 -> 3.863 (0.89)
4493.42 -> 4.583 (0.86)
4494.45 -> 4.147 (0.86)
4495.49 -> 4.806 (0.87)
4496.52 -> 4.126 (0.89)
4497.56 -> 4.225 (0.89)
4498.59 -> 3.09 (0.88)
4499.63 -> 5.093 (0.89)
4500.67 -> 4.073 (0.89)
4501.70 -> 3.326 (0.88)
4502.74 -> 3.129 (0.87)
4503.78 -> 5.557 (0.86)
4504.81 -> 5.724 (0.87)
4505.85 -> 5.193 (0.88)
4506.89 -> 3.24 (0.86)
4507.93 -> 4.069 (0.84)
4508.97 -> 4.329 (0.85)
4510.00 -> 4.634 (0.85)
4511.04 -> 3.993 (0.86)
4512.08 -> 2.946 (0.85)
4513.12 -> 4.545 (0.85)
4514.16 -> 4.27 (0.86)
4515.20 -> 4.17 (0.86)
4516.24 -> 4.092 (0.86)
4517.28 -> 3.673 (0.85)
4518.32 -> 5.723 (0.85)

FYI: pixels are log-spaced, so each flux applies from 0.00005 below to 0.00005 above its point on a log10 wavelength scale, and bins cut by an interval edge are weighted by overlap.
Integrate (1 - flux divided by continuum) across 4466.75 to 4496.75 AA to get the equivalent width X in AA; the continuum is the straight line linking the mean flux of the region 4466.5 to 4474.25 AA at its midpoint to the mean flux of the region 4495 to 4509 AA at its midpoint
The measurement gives -3.2 AA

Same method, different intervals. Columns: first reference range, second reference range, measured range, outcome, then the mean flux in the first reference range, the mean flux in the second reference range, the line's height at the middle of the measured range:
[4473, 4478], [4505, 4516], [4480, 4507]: -3.4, 3.74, 4.18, 3.97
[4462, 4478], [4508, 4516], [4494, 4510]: -1.0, 3.78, 4.12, 4.04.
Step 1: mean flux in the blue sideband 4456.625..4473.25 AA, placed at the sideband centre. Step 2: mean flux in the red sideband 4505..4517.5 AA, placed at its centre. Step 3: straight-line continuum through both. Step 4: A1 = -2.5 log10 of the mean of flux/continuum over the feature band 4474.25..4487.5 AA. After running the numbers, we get -0.187 mag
